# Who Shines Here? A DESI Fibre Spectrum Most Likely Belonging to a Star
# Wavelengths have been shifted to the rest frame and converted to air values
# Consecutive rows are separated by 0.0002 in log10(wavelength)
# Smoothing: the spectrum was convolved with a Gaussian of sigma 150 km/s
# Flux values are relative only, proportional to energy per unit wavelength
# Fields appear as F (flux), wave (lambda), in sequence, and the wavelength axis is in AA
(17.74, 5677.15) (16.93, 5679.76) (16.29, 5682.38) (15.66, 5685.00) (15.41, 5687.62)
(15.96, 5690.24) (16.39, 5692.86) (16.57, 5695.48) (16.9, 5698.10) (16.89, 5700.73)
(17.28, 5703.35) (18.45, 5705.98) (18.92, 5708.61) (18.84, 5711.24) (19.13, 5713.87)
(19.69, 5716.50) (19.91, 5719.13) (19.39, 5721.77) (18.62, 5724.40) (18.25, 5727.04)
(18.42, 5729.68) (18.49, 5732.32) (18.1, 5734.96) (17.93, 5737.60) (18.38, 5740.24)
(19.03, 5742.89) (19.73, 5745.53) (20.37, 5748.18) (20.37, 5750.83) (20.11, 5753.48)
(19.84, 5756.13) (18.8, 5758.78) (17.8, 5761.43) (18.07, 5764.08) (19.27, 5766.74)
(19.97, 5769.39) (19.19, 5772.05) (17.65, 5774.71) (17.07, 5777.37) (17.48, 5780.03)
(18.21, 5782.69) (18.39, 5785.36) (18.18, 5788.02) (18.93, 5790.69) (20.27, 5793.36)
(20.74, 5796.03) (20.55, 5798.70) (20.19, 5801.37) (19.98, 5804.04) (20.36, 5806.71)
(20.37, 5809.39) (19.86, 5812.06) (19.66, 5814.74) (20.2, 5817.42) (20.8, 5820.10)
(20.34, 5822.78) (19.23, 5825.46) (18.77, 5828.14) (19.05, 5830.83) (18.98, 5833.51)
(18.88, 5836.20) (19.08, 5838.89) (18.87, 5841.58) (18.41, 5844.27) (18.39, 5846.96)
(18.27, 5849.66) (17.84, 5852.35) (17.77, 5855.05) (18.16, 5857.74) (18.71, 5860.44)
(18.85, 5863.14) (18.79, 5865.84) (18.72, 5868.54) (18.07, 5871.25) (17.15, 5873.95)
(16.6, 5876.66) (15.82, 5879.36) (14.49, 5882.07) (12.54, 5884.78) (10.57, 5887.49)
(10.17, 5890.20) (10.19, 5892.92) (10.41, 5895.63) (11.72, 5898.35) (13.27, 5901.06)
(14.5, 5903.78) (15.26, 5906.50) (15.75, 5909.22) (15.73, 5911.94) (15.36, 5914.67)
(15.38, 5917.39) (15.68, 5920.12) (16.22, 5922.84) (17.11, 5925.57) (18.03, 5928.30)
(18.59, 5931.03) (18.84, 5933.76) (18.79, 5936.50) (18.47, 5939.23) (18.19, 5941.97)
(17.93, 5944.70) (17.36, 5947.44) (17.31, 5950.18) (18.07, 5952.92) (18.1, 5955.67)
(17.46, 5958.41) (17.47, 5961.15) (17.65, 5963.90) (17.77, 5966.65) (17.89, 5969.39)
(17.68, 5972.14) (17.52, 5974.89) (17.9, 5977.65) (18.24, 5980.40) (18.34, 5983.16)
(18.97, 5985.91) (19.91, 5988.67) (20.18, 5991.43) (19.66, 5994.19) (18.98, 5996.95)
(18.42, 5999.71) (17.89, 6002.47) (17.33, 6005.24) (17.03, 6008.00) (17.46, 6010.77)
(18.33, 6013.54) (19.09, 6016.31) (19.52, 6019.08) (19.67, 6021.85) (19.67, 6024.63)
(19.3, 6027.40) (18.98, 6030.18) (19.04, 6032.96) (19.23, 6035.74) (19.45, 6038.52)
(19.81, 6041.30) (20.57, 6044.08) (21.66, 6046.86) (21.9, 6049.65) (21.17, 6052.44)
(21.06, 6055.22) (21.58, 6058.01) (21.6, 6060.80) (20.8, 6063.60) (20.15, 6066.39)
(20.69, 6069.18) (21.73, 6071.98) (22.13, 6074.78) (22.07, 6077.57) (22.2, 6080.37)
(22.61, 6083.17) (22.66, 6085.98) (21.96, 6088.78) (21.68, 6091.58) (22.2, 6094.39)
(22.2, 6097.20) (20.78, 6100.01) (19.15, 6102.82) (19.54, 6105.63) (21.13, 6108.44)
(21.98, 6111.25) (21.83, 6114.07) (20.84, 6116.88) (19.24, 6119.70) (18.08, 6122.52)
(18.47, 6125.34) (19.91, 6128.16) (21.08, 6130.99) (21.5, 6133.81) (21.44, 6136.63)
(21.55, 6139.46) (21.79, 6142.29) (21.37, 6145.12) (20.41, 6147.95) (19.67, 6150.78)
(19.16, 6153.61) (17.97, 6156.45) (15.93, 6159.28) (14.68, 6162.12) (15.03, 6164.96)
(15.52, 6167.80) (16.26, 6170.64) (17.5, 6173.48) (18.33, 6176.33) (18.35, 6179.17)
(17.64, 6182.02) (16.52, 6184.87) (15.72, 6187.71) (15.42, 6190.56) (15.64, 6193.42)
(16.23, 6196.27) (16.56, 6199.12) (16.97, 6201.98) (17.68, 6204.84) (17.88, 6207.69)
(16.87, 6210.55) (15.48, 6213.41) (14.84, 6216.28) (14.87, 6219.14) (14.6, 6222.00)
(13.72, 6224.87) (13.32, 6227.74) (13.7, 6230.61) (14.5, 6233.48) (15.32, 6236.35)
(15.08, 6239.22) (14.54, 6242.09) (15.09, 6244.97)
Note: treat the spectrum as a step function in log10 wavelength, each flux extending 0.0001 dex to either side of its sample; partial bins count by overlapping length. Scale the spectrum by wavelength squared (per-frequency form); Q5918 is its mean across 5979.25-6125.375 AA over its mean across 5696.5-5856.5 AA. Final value 1.17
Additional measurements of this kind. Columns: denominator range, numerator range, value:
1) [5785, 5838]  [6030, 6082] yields 1.15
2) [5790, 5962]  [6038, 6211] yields 1.22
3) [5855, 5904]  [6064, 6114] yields 1.53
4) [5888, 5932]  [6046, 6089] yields 1.57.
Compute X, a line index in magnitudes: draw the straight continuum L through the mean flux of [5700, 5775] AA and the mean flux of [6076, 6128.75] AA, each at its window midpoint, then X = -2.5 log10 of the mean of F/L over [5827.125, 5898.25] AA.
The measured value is 0.18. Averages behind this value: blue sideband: 18.9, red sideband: 21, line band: 16.6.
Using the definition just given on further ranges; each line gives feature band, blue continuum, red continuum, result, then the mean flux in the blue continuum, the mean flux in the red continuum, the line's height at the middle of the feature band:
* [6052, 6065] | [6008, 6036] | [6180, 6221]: -0.16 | 18.9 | 16.3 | 18.4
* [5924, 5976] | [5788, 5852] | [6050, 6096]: 0.15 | 19.5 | 21.7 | 20.6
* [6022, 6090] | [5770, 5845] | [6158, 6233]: -0.22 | 19.3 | 15.9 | 17.1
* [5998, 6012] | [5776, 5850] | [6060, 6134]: 0.16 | 19.3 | 21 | 20.5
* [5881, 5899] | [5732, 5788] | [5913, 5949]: 0.48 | 18.8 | 17.4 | 17.7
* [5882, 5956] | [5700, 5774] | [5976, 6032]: 0.21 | 18.9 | 18.7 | 18.8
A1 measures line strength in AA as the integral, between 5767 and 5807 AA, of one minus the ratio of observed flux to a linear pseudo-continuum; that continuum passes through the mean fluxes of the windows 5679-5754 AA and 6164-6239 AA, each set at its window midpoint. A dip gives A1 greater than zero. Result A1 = -2.9 AA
